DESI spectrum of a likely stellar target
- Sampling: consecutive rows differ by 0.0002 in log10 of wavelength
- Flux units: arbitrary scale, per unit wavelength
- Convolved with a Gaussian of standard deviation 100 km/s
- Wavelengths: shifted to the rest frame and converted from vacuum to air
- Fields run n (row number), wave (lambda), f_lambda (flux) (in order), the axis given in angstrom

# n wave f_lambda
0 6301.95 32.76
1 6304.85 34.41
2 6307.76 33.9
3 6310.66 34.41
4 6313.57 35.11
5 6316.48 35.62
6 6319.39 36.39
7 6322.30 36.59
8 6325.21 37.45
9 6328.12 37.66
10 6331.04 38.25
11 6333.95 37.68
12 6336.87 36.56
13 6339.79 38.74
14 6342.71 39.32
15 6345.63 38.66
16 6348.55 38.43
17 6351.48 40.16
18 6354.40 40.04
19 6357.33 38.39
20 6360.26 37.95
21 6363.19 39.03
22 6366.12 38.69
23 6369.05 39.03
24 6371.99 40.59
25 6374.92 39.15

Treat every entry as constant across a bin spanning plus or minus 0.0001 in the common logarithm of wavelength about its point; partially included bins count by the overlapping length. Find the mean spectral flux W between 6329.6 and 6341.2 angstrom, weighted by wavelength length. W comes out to 37.8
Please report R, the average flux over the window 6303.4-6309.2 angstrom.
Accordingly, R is 34.1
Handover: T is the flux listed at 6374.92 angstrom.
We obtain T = 39.15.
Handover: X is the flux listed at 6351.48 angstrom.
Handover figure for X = 40.16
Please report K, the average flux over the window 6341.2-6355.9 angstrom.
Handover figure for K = 39.3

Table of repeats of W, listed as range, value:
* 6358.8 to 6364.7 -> 38.5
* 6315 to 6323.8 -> 36.2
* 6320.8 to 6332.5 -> 37.5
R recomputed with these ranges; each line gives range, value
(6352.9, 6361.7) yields 38.8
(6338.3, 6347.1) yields 38.9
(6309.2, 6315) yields 34.8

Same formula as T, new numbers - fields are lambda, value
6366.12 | 38.69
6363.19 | 39.03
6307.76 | 33.9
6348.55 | 38.43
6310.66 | 34.41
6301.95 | 32.76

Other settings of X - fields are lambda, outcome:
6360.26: 37.95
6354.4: 40.04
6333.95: 37.68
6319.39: 36.39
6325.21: 37.45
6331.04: 38.25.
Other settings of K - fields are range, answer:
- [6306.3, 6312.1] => 34.2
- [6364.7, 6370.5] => 38.9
